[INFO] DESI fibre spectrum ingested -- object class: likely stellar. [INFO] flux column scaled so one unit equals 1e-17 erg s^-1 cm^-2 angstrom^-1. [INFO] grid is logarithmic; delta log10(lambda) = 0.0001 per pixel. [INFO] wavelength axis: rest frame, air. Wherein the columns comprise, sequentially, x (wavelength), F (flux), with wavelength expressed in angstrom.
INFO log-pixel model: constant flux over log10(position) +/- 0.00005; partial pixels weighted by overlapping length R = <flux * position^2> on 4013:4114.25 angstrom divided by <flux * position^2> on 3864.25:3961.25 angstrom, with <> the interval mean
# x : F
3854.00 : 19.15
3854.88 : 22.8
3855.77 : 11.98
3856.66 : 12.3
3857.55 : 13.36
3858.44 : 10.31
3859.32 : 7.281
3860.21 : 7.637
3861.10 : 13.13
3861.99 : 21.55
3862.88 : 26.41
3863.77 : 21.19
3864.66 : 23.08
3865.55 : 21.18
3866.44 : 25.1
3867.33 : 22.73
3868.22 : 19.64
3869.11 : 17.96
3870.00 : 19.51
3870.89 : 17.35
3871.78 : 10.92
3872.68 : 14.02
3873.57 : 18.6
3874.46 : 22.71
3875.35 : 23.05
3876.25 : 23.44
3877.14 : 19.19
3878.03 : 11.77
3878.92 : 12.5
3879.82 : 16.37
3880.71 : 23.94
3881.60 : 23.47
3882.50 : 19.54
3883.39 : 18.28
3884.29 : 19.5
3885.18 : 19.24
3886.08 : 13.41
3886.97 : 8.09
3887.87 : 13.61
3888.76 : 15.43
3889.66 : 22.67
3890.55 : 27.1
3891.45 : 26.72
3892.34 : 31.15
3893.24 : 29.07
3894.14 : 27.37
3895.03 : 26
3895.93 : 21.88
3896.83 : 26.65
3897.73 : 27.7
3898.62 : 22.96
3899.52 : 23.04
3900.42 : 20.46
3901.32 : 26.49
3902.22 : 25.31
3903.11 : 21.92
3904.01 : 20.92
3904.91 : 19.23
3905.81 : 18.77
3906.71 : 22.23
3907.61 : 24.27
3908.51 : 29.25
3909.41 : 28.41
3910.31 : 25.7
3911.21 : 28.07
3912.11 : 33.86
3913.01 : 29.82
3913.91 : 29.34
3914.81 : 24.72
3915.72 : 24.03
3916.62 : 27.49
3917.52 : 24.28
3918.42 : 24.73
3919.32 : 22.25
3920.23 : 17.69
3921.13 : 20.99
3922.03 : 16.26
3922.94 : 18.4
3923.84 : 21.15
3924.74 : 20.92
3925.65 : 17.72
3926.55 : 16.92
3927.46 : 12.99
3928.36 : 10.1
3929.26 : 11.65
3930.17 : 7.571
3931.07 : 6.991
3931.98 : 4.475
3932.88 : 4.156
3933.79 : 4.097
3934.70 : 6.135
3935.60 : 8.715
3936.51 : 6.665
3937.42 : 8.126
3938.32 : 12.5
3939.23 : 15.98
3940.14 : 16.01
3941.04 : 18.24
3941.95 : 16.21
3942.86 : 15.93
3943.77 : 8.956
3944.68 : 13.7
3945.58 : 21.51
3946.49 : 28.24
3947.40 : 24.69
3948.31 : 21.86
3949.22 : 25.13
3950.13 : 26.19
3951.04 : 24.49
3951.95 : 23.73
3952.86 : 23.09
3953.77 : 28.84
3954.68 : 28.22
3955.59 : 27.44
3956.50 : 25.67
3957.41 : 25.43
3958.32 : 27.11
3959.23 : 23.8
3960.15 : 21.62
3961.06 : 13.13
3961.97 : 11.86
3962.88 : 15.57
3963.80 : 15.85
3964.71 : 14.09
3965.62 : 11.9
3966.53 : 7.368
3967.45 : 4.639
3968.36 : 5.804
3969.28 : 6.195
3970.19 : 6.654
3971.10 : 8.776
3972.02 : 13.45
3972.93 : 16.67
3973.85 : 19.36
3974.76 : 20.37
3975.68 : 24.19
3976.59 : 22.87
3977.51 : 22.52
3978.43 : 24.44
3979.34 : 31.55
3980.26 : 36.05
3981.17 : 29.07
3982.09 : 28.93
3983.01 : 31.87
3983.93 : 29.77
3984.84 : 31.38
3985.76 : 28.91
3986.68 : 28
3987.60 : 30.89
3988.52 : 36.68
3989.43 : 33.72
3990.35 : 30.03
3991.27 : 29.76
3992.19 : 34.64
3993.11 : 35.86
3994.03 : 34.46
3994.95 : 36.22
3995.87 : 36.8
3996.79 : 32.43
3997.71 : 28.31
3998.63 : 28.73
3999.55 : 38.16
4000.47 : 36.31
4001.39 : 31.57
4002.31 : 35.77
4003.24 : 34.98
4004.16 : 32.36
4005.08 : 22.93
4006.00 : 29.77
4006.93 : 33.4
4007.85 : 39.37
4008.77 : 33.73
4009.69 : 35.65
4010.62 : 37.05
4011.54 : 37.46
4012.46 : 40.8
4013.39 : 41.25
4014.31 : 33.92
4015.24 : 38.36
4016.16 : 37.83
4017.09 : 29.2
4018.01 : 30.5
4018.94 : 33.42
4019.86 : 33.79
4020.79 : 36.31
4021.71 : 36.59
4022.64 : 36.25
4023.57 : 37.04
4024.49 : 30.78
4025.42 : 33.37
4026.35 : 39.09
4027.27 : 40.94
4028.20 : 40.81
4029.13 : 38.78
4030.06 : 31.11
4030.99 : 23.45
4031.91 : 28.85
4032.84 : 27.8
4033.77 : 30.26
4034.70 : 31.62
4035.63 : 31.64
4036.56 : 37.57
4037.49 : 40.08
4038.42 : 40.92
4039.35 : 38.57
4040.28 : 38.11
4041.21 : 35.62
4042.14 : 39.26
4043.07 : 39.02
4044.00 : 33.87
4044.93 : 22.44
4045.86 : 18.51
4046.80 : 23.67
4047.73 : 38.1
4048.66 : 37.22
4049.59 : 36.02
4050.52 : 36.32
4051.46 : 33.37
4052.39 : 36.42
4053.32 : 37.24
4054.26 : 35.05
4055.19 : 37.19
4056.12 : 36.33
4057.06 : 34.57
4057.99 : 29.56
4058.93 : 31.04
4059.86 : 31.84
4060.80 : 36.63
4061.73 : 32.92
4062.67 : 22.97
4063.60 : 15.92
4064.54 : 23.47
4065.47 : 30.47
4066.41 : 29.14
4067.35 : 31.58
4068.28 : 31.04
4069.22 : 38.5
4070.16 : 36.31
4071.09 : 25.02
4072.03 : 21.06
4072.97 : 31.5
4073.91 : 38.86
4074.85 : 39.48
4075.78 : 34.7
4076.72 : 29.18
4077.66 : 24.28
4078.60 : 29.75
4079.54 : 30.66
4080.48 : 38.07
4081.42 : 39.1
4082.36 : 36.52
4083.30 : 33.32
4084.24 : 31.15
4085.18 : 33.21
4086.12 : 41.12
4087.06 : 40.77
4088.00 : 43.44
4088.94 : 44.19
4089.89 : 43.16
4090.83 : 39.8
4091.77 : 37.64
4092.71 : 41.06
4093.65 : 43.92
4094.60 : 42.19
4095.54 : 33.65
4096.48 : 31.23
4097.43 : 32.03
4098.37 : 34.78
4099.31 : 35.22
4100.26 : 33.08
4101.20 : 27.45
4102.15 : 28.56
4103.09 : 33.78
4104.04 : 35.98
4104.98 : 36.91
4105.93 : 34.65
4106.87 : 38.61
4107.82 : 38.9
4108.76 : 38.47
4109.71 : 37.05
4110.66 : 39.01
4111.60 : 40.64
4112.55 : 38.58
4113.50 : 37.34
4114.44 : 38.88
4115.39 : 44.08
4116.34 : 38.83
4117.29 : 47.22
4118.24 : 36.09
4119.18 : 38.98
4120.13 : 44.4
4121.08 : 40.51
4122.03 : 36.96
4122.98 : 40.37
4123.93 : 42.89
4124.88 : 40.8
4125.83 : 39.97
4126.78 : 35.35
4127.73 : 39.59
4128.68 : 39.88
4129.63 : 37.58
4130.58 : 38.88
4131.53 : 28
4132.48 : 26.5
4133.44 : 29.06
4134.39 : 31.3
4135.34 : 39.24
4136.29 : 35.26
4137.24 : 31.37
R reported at 1.84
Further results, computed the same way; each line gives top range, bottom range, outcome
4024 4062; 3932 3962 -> 1.95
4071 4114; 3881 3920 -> 1.67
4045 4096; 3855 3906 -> 1.88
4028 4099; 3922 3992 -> 1.86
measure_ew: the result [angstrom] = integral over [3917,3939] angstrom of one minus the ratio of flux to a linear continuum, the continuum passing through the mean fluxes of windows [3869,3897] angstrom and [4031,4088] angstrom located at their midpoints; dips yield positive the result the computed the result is 9.0 angstrom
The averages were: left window 20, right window 32.9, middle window 13.6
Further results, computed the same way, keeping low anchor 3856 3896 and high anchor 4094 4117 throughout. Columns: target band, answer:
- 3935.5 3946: 4.5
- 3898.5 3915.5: -2.9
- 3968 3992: 2.4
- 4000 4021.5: -4.0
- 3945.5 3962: 0.5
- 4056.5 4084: 2.0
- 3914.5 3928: 1.1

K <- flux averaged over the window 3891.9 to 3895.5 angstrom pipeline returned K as 28.3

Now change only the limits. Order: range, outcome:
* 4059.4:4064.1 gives 28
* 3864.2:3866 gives 22.1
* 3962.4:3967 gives 12.9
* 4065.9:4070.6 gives 33.2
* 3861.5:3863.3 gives 23.7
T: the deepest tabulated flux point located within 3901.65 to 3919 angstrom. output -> 18.77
